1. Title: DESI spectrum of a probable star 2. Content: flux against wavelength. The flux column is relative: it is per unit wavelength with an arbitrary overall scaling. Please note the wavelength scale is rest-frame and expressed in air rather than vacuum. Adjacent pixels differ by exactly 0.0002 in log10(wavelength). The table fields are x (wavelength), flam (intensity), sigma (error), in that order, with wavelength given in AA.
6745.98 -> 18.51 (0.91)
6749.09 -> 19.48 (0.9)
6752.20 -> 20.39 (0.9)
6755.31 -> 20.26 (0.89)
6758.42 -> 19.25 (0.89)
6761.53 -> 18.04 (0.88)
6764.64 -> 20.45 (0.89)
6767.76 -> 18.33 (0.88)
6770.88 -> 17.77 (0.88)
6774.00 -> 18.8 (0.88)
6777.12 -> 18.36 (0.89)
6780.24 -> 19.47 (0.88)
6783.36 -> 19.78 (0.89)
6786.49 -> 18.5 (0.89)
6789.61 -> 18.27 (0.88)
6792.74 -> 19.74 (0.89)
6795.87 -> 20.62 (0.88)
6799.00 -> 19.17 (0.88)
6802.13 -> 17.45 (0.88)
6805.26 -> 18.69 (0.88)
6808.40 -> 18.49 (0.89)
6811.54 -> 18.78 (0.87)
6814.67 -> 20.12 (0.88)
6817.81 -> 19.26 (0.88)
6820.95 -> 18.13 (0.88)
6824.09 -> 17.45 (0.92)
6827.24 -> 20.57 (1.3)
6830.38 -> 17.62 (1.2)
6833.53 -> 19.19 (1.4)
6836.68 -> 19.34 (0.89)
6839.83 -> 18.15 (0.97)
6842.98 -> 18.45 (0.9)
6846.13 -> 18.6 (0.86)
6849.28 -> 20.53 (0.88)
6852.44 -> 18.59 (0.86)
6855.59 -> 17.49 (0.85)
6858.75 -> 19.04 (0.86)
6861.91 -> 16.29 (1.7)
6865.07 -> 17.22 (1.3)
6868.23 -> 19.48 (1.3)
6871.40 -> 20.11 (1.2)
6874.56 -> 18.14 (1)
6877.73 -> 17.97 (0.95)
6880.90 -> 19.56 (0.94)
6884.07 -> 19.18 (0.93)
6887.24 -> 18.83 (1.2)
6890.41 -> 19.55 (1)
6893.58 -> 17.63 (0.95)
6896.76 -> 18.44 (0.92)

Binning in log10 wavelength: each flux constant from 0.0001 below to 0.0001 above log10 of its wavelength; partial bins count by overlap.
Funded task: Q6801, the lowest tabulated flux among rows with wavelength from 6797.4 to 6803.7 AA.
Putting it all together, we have 17.45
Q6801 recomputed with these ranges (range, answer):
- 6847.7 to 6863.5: 16.29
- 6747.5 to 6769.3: 18.04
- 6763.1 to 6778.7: 17.77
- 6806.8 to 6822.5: 18.13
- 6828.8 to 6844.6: 17.62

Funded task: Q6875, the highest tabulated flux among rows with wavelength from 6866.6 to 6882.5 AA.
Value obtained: 20.11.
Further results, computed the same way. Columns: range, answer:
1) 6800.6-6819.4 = 20.12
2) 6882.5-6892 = 19.55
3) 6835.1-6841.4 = 19.34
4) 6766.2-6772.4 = 18.33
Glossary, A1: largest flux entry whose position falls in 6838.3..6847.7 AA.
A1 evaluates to 18.6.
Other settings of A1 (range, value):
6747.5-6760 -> 20.39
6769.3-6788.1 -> 19.78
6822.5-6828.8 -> 20.57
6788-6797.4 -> 20.62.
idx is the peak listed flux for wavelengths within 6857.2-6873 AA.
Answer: 20.11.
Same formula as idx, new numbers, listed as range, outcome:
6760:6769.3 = 20.45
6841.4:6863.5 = 20.53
